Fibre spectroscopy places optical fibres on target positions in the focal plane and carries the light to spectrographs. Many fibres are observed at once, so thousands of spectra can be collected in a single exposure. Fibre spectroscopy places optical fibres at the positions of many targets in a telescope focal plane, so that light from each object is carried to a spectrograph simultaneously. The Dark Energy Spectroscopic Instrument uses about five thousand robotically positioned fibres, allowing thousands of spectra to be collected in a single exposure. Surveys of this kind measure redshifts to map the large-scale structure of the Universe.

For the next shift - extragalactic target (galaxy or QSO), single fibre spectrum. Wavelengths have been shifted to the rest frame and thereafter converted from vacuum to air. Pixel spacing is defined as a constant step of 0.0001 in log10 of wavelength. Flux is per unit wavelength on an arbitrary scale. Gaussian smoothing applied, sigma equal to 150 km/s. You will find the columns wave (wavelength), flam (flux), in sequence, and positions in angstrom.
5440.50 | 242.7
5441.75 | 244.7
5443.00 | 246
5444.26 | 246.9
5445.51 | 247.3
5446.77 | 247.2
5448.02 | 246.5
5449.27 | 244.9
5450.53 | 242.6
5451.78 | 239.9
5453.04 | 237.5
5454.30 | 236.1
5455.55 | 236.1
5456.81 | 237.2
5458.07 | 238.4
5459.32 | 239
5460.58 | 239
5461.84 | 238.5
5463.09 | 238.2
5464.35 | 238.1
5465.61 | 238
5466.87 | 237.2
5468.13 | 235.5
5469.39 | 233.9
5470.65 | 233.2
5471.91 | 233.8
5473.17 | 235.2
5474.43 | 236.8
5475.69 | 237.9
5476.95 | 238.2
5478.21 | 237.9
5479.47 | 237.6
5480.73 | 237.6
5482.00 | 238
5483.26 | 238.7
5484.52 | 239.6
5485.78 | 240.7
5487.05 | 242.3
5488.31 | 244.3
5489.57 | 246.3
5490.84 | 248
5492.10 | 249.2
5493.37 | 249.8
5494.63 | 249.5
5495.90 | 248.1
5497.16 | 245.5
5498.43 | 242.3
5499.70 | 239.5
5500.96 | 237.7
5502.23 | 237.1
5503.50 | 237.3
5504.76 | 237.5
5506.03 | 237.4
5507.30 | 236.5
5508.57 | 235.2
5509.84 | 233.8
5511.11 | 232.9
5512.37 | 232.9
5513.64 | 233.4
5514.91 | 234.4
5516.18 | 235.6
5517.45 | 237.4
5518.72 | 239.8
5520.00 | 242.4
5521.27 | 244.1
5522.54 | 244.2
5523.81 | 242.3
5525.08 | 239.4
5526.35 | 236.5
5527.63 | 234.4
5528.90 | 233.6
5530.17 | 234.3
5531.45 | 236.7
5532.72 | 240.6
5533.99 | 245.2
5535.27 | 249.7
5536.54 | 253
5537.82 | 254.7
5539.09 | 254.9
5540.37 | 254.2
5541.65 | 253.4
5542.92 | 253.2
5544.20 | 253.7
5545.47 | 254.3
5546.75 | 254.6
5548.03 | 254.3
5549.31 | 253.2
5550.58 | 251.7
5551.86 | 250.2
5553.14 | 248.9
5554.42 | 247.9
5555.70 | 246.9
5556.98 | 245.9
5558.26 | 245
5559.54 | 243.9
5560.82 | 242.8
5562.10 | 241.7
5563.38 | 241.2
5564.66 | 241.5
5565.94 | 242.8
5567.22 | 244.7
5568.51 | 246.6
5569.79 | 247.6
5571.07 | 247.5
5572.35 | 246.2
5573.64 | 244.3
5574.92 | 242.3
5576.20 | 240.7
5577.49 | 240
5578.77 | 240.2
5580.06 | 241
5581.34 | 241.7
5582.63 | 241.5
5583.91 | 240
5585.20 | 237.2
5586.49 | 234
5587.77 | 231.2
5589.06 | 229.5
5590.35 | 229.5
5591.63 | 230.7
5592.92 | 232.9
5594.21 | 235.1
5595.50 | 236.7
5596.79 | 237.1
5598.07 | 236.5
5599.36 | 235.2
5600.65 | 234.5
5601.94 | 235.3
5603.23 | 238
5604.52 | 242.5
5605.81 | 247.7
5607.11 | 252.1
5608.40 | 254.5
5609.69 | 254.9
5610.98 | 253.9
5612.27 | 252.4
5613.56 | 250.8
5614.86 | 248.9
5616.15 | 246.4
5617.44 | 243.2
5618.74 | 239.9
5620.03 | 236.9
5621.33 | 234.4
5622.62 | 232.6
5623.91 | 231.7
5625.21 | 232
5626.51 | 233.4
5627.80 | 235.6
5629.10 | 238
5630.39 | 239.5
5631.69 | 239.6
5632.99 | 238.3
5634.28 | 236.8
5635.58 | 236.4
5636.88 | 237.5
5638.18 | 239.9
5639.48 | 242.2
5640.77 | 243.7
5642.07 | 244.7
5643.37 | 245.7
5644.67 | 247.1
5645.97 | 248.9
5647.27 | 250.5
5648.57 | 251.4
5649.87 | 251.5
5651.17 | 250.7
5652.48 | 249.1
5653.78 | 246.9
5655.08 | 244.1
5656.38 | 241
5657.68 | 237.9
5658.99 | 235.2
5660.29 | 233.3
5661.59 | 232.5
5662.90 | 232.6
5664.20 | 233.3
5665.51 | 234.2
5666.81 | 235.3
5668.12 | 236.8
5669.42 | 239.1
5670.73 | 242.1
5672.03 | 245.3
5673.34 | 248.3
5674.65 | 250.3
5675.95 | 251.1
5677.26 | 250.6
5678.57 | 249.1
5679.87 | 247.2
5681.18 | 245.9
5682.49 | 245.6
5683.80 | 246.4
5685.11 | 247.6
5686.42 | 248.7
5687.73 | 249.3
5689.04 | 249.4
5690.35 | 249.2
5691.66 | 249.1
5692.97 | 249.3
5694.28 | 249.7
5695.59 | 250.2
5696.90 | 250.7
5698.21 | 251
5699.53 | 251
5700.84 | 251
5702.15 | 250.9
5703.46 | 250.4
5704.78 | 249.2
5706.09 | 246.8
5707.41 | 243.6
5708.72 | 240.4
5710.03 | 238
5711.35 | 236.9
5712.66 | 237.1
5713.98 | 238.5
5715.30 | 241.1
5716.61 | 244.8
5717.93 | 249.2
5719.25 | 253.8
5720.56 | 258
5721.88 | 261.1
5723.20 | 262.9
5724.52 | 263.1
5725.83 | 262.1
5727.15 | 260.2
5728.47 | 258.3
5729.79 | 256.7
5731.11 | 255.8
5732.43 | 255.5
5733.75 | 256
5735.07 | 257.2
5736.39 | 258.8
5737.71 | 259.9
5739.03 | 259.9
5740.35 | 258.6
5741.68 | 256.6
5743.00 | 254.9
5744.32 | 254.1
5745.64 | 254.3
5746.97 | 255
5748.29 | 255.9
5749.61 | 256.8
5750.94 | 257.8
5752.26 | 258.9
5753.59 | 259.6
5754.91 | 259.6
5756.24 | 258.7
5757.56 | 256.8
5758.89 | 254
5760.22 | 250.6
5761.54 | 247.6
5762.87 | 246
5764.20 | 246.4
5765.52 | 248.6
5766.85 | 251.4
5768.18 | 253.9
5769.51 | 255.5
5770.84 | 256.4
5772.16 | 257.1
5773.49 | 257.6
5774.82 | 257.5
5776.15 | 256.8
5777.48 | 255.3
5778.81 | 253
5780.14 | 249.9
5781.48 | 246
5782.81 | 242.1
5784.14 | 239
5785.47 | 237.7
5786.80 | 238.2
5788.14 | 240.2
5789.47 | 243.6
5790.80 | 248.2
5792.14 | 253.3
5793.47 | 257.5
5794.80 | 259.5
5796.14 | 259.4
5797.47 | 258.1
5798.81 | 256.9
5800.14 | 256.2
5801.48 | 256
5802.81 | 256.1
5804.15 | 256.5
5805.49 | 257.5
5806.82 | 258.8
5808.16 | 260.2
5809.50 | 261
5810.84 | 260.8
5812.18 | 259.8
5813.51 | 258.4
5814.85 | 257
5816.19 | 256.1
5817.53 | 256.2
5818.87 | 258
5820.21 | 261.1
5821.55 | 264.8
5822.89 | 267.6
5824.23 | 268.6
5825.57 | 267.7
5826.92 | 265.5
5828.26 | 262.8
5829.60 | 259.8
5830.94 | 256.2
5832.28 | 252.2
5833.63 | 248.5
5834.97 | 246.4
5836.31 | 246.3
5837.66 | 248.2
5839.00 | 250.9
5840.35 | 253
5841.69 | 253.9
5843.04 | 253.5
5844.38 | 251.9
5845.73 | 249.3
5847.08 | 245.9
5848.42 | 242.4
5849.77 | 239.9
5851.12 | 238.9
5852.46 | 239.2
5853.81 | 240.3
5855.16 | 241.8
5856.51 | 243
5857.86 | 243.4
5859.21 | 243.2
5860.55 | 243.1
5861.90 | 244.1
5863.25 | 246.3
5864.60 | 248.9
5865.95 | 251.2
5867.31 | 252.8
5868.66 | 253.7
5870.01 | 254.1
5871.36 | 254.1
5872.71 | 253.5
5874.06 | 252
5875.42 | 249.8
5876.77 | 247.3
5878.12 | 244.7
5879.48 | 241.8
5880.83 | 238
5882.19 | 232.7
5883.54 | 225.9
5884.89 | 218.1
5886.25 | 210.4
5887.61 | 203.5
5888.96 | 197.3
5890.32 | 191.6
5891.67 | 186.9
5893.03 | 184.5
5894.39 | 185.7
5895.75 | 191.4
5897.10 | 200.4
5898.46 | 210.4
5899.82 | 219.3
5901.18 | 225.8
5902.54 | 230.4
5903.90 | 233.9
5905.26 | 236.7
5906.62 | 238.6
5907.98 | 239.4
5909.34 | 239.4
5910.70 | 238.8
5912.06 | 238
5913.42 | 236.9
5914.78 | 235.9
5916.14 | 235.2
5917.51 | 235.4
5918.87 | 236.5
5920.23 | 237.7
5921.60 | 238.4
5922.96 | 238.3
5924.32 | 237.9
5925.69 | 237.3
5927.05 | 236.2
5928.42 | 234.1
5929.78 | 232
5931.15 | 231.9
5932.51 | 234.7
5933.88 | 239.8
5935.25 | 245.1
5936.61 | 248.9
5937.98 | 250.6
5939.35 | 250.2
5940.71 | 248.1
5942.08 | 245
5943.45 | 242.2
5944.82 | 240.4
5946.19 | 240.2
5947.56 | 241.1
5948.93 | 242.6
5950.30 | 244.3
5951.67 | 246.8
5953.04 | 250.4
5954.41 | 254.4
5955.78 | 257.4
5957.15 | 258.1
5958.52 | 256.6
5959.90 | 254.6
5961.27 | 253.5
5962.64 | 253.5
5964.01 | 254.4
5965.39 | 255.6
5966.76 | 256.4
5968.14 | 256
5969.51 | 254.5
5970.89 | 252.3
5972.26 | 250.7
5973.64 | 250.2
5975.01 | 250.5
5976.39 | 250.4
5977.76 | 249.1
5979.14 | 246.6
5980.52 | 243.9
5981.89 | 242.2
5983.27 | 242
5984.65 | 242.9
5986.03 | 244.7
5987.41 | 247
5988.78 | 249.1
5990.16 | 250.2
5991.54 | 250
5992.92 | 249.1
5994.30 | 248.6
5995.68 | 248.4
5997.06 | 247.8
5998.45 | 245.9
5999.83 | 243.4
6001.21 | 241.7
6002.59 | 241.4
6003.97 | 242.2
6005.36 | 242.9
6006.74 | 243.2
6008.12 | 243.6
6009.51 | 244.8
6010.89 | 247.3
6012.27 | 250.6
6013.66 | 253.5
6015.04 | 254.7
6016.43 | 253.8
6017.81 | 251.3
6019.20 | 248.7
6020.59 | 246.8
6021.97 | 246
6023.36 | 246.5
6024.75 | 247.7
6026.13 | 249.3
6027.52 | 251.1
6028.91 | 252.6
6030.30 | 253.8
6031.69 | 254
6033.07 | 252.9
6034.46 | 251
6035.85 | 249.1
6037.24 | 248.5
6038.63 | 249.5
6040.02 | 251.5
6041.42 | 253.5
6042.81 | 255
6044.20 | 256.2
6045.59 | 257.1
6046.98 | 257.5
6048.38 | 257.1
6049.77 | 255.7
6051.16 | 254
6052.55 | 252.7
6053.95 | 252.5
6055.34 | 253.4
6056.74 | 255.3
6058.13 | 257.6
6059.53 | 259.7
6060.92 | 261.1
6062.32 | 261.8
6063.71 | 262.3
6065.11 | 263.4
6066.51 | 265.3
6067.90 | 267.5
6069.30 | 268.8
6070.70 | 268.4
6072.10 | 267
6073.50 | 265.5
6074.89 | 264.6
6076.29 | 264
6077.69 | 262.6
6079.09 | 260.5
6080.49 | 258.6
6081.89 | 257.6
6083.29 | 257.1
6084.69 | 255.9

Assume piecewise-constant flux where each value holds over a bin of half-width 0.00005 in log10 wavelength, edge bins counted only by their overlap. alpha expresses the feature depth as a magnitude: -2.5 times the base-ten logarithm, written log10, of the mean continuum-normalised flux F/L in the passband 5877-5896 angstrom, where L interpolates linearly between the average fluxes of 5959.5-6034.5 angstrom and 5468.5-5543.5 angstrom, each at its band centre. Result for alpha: 0.17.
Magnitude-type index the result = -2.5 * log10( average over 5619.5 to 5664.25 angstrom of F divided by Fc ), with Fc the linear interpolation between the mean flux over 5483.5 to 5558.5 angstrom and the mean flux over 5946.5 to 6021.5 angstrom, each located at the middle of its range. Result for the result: 0.02 mag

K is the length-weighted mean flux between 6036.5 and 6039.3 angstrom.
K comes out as 249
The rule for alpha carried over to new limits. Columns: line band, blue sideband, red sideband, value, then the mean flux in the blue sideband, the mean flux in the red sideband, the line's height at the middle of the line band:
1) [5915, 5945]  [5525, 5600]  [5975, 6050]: 0.04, 243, 249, 248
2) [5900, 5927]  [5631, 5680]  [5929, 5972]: 0.05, 243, 248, 247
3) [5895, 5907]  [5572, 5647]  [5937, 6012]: 0.12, 240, 248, 247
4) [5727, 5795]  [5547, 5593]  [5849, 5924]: -0.07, 243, 232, 236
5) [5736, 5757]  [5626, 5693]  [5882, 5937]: -0.09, 243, 226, 237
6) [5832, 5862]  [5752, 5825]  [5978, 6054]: 0.03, 255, 249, 253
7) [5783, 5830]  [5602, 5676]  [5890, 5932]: -0.11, 242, 226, 232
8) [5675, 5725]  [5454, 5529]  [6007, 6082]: -0.02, 239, 255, 245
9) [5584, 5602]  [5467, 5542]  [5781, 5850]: 0.05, 240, 254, 244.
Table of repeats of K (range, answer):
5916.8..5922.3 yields 237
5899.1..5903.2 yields 225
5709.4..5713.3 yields 237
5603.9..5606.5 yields 244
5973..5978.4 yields 250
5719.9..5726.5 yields 262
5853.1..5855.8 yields 241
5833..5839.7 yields 248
